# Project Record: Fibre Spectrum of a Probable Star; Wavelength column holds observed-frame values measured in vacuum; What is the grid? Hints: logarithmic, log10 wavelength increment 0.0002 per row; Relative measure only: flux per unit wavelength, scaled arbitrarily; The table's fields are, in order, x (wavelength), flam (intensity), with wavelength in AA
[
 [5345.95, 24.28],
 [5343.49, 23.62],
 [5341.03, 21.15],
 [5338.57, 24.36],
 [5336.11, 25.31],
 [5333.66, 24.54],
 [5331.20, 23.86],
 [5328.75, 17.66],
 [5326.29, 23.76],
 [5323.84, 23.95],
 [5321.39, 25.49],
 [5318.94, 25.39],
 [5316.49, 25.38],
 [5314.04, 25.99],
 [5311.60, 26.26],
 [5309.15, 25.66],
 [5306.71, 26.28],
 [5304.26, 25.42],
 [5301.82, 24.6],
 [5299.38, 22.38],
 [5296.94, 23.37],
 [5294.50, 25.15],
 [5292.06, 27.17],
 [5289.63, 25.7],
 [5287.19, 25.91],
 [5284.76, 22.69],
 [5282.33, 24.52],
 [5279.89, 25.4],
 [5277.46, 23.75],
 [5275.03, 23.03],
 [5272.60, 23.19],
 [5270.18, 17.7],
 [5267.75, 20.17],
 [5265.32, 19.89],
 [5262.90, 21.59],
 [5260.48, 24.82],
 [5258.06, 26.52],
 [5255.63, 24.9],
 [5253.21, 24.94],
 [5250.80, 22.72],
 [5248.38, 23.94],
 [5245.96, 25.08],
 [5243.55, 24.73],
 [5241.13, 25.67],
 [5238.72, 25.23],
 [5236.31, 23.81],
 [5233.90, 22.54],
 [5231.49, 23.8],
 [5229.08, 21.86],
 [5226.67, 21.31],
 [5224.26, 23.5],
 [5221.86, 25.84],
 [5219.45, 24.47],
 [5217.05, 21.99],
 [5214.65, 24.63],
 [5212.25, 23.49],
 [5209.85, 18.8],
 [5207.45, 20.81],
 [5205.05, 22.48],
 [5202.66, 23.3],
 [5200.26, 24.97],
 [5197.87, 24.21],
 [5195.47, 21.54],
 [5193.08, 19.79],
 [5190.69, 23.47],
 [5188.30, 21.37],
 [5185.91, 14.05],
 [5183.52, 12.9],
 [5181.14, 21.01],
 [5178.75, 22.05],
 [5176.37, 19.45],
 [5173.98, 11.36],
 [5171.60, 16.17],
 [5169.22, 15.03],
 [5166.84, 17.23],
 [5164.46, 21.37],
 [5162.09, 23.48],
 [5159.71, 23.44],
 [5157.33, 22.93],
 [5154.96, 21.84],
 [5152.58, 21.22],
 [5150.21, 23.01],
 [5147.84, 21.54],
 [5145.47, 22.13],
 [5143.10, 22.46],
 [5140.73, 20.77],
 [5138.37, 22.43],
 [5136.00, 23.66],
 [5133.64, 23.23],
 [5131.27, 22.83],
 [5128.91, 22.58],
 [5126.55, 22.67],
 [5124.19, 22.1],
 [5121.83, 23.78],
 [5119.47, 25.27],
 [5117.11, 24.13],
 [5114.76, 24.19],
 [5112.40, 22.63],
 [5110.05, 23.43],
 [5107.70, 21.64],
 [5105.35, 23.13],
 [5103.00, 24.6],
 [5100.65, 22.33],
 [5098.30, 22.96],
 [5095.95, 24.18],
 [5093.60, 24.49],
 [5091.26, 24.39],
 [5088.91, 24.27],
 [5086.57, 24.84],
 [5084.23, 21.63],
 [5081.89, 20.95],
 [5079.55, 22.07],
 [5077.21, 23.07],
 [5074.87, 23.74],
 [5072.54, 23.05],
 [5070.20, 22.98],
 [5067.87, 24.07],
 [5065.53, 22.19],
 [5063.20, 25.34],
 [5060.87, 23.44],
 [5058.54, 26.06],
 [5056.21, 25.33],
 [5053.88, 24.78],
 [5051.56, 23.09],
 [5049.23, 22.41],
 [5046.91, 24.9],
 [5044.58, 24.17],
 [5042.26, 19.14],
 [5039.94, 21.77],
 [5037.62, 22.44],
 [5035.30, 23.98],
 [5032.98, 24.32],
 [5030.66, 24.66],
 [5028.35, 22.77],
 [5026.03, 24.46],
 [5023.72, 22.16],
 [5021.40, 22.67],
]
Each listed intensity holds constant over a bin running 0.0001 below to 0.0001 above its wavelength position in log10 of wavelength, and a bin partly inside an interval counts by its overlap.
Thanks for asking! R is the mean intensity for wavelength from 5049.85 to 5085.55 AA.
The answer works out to 23.4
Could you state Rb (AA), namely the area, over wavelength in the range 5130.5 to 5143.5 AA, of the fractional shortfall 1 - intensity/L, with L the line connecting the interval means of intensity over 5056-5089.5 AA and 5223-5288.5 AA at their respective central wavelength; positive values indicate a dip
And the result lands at 0.5 AA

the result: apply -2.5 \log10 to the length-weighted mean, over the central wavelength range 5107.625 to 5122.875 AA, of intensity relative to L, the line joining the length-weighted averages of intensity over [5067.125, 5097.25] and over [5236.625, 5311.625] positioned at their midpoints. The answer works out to -0.01 mag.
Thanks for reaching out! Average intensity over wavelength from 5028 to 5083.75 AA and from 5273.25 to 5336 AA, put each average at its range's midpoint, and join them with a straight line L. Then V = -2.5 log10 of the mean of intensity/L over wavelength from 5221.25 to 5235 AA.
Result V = 0.05 mag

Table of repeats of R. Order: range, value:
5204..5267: 23.4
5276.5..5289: 24.5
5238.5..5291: 23.7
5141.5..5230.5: 21.1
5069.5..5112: 23.2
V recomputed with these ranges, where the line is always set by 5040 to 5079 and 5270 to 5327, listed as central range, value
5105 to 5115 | 0.04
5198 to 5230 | 0.06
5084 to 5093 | -0.02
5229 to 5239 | 0.04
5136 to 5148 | 0.09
